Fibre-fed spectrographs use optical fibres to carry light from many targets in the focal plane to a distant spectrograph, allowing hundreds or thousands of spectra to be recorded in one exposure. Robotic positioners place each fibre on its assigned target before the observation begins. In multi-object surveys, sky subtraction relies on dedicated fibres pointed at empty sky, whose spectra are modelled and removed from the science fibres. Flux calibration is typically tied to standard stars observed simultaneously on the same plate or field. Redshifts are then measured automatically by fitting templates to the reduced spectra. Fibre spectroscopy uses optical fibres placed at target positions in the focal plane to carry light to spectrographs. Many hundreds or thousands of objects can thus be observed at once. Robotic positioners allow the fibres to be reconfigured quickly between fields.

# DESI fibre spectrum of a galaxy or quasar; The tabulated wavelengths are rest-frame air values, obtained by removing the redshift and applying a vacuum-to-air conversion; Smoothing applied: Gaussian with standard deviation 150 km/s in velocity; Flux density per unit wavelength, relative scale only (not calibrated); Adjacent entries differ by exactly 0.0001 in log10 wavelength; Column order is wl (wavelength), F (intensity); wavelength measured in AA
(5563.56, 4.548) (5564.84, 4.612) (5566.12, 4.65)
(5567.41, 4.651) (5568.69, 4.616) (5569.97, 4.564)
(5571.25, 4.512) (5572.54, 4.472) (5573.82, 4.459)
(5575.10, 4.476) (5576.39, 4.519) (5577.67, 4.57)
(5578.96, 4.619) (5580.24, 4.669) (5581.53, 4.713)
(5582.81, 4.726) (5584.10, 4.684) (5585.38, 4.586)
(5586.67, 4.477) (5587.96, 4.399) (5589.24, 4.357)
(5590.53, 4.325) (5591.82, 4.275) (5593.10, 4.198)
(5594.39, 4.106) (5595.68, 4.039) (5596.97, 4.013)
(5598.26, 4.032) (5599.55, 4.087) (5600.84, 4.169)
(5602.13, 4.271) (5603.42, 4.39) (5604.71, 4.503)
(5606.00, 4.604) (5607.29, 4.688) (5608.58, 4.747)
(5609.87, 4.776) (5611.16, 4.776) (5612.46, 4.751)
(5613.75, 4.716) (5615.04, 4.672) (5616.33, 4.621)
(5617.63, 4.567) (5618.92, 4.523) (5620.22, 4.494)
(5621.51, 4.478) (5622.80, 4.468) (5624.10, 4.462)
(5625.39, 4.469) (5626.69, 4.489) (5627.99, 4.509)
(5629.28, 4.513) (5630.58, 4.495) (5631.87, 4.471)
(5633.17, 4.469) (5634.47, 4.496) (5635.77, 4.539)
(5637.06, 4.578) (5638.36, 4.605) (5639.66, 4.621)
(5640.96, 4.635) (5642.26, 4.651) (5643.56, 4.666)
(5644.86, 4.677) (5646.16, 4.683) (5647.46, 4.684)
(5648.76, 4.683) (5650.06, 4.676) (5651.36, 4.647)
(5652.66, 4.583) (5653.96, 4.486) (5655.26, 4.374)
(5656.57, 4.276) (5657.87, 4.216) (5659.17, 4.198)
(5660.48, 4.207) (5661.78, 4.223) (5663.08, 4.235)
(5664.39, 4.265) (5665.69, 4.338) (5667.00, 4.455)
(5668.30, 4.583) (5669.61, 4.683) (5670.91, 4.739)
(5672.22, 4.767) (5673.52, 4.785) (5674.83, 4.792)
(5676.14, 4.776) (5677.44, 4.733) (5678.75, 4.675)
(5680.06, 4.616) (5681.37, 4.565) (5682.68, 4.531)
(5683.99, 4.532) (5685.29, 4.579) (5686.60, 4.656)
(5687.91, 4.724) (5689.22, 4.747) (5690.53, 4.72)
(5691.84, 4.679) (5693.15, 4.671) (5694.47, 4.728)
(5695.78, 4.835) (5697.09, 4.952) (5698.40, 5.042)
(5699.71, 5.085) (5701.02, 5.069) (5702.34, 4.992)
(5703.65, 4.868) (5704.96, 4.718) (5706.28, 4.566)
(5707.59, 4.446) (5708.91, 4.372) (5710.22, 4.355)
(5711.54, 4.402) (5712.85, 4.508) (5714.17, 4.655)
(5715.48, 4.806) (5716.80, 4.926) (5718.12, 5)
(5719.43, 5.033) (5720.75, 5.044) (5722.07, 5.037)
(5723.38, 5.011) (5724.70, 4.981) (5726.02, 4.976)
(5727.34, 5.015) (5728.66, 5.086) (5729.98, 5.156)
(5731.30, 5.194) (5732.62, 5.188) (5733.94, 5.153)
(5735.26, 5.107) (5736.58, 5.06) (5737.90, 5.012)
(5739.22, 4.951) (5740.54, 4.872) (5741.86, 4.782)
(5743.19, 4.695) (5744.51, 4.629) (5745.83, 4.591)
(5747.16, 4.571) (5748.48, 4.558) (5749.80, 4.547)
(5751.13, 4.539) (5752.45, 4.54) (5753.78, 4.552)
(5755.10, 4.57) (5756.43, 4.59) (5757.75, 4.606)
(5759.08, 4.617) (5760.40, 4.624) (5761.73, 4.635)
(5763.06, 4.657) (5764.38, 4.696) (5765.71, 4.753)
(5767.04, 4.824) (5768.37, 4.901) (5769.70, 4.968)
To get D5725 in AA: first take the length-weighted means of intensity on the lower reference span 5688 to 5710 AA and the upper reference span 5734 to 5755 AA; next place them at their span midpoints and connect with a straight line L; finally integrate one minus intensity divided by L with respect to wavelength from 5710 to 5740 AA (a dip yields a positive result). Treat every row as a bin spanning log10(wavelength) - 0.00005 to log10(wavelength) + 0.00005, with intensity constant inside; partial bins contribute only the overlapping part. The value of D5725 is -1.2 AA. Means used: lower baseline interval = 4.77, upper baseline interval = 4.74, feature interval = 4.95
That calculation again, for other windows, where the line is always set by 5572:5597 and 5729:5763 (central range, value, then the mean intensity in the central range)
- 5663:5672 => 0.2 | 4.5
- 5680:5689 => 0.1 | 4.61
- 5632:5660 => 0.2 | 4.54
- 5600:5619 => -0.4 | 4.58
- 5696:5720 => -0.4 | 4.77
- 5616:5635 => 0.1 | 4.5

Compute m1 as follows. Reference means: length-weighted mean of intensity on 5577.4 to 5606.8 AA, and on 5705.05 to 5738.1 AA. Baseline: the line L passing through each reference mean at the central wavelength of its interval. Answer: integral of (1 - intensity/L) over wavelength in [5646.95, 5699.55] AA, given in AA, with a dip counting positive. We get 1.1 AA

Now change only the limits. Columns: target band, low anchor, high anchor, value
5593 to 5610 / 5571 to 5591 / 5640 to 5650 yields 1.0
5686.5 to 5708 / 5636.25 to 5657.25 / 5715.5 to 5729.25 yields 0.3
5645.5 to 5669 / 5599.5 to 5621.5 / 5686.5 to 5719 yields 1.1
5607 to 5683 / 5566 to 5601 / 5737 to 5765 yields -0.8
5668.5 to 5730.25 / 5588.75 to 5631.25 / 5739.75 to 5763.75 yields -3.0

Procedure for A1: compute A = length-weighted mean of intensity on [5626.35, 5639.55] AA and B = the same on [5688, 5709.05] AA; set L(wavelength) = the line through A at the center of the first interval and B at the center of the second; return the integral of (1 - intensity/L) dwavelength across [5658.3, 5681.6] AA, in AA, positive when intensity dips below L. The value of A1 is 0.7 AA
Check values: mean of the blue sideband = 4.52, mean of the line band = 4.53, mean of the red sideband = 4.79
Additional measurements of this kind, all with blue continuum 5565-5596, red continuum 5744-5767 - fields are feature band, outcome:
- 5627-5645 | -0.1 AA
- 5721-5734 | -1.4 AA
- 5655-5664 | 0.6 AA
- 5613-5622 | -0.1 AA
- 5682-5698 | -0.5 AA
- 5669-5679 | -0.4 AA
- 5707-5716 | 0.2 AA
